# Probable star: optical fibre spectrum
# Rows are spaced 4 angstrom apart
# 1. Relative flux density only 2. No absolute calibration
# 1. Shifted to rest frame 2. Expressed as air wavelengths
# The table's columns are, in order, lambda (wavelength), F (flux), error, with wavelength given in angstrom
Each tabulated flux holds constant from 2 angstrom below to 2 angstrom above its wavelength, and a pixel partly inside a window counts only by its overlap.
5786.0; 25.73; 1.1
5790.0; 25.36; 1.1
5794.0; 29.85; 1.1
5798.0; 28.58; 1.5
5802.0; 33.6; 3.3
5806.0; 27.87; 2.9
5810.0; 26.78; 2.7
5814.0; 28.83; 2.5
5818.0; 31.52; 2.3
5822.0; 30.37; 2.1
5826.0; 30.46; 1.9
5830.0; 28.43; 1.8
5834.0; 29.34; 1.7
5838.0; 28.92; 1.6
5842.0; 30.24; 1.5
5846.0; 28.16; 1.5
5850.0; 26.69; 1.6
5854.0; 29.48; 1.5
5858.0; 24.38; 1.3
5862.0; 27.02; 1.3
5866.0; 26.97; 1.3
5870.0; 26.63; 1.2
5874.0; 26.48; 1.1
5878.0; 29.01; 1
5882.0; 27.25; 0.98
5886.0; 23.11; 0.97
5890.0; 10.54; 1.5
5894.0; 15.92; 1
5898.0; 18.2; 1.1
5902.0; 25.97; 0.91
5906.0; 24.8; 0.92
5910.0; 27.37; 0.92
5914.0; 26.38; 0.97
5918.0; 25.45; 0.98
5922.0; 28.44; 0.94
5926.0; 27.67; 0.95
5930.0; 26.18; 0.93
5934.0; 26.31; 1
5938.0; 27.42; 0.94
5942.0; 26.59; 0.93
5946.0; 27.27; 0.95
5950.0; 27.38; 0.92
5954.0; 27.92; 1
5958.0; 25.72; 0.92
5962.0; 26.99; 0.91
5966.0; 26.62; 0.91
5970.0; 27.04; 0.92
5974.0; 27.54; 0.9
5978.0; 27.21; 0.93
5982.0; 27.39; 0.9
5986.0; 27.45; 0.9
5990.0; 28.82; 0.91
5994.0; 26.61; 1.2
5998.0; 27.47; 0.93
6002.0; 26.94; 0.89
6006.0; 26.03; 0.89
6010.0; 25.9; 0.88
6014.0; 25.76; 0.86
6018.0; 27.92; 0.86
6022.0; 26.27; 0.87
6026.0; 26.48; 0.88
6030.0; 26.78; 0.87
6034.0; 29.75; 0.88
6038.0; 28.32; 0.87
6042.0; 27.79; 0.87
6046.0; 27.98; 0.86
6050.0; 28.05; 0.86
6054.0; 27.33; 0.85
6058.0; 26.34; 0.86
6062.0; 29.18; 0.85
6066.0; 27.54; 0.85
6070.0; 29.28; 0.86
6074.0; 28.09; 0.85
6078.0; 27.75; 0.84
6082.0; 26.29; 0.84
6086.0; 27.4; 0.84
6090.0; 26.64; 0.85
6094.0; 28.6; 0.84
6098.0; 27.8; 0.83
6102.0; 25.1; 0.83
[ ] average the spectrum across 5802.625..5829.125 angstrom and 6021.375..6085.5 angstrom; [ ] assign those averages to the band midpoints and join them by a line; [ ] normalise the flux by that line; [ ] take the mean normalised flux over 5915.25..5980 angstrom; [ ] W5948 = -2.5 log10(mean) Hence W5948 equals 0.06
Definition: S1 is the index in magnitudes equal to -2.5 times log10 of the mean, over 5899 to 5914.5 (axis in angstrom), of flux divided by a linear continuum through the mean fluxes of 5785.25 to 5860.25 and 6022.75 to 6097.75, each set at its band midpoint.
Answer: 0.111 mag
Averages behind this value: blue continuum 28.7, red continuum 27.7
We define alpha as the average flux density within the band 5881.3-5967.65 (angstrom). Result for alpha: 24.9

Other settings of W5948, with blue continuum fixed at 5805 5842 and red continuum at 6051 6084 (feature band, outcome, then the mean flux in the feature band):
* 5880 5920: 0.27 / 22.5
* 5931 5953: 0.06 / 27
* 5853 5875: 0.09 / 26.7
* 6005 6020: 0.07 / 26.4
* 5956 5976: 0.06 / 26.8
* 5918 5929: 0.05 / 27.4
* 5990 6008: 0.05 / 27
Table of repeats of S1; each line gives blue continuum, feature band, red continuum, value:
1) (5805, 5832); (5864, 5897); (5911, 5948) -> 0.208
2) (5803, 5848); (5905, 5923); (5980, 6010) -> 0.067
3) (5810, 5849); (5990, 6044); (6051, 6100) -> 0.037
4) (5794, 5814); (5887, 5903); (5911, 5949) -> 0.493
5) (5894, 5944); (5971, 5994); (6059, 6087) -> -0.043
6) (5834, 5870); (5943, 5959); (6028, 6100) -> 0.026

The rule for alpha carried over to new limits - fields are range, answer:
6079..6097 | 27.3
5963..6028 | 27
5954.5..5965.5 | 26.6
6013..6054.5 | 27.5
